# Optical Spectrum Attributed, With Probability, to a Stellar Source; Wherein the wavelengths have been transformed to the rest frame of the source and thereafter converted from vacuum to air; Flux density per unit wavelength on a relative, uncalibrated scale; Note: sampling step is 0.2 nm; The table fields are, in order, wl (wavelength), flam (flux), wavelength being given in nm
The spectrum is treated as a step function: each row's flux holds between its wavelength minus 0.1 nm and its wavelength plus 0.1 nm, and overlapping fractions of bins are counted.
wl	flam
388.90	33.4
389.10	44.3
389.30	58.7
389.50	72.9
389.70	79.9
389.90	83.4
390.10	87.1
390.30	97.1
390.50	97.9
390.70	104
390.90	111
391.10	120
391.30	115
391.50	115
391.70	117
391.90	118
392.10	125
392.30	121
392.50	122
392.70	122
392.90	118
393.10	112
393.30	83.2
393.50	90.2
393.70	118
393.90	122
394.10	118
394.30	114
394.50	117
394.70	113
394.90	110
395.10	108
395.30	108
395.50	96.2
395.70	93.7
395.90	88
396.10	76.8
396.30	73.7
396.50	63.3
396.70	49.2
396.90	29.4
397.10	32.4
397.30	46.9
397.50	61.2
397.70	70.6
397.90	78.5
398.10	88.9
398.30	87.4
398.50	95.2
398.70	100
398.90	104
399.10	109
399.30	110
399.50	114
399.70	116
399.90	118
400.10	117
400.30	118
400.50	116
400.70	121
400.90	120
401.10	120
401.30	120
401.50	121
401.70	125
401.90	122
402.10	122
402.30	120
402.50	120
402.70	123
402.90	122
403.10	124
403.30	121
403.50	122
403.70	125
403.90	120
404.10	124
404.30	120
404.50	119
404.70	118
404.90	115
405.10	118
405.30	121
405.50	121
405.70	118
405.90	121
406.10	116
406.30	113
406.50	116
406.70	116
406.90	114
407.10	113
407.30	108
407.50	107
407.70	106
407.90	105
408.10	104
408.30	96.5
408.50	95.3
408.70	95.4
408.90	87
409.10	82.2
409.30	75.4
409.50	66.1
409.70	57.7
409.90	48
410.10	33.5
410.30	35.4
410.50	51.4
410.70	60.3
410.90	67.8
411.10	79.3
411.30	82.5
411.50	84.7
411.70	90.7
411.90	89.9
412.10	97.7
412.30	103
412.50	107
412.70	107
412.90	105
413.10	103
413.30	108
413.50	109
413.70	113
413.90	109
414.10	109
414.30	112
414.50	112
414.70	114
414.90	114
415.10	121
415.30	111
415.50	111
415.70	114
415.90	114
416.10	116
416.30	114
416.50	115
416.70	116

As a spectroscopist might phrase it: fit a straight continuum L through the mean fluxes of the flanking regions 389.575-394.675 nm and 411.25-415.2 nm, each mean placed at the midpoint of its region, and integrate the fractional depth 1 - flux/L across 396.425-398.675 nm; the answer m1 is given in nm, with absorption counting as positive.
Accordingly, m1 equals 0.89 nm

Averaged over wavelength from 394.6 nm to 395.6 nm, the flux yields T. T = 107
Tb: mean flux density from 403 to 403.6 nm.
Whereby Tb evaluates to 122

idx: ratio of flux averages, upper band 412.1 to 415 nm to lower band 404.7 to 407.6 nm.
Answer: 0.94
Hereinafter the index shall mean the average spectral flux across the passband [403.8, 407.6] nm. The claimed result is 117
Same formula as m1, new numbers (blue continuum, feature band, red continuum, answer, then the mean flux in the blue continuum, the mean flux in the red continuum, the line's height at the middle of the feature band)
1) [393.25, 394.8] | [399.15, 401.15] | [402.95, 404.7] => 0.011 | 110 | 122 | 117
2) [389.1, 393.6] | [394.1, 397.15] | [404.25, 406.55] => 0.564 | 102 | 118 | 107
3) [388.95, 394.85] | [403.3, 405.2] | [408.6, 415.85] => -0.482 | 103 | 90.9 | 95.8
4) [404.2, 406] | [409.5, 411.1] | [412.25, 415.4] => 0.848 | 119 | 110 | 114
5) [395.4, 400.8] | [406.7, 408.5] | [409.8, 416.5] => -0.267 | 87.9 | 95.7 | 92.8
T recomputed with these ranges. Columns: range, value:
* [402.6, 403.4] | 122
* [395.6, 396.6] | 79.1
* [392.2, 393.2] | 119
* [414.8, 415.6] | 114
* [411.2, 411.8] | 86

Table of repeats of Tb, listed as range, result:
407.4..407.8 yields 107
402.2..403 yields 121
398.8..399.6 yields 109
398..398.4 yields 88.2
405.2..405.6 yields 121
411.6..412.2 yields 92.8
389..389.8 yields 64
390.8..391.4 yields 115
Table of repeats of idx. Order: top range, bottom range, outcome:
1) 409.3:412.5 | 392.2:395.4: 0.63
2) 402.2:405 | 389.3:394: 1.15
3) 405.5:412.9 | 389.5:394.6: 0.84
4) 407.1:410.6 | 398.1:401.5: 0.72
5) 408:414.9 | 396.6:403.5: 0.87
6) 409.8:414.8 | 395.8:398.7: 1.31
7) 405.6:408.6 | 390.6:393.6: 0.97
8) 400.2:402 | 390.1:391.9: 1.11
